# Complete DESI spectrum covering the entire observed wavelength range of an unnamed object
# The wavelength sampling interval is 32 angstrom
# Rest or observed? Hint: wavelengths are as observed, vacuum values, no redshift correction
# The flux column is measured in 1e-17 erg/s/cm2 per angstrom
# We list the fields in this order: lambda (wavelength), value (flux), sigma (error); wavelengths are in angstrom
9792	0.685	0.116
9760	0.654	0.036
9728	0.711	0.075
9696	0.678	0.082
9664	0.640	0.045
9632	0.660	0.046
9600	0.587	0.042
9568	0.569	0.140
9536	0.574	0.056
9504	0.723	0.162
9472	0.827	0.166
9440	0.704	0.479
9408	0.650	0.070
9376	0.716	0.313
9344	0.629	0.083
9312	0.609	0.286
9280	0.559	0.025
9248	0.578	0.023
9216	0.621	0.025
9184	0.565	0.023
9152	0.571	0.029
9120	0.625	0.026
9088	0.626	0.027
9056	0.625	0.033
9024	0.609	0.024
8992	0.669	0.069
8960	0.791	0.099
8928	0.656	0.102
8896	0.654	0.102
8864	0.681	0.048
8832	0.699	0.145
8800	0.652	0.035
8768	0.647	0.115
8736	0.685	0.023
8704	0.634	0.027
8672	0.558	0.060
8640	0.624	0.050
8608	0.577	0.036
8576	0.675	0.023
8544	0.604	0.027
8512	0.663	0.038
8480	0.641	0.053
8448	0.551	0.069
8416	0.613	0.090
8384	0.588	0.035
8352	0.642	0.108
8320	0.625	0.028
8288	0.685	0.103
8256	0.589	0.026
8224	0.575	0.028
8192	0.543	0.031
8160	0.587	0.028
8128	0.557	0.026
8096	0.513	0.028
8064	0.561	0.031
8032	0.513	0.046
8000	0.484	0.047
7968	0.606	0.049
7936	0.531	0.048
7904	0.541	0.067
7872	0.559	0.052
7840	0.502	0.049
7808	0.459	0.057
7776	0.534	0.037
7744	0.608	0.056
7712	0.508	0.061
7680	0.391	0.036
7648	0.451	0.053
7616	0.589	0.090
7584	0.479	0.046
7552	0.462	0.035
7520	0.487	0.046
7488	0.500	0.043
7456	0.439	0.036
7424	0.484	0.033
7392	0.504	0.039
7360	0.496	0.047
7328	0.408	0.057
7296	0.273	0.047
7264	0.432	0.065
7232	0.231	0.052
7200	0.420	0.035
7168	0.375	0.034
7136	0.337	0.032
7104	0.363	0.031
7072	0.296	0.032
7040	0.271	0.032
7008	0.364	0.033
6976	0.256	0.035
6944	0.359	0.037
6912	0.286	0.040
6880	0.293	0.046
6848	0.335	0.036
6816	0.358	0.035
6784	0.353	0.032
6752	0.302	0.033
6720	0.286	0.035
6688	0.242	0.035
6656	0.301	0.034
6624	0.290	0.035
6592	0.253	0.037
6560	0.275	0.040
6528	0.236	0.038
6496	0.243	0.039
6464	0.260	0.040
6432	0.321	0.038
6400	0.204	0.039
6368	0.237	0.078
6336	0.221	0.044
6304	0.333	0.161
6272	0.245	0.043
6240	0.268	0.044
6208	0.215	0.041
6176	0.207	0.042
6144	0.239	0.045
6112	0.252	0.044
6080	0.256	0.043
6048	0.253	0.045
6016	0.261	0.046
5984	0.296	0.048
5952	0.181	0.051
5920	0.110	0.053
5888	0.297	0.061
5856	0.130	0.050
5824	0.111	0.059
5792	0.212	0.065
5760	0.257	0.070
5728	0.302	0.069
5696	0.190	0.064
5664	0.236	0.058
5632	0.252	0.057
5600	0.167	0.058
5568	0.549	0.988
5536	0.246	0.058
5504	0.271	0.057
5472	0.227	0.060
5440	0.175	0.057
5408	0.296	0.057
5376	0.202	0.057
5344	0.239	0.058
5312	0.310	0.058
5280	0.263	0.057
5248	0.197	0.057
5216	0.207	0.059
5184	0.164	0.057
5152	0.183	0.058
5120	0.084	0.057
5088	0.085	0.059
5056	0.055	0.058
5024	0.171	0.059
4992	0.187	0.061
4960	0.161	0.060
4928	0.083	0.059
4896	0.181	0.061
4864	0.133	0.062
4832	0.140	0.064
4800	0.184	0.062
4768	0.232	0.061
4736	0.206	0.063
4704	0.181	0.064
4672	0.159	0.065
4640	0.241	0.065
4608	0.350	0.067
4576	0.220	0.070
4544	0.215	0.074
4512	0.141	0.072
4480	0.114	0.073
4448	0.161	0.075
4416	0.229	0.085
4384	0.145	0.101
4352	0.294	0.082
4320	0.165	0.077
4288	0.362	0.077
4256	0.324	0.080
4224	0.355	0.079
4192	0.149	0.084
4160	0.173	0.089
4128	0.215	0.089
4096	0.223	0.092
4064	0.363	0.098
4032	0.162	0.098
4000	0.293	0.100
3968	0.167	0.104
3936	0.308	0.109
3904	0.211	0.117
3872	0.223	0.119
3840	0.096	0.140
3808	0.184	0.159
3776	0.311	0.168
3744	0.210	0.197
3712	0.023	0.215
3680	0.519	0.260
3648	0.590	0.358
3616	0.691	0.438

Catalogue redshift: 0.839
